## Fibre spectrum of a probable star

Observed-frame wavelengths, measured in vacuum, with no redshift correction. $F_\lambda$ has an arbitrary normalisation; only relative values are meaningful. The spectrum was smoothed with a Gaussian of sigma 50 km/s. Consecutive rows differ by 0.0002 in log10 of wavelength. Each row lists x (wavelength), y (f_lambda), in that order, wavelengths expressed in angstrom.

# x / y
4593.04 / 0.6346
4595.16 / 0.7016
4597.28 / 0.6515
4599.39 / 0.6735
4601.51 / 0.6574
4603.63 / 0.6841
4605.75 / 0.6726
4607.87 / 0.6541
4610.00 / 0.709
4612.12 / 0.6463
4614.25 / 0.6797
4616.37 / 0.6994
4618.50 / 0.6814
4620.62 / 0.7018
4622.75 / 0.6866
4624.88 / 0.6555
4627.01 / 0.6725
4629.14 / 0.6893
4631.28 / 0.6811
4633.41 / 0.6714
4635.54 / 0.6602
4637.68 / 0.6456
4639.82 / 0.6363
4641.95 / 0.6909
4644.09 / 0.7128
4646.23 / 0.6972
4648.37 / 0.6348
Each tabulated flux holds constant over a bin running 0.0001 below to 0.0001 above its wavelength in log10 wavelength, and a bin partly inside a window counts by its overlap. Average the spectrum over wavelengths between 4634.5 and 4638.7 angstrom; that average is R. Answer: 0.652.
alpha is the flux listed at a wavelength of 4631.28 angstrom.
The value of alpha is 0.6811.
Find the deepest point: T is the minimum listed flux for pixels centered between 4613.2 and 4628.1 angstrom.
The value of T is 0.6555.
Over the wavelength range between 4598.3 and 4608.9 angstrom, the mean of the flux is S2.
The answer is 0.669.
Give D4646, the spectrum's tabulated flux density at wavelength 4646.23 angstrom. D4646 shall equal 0.6972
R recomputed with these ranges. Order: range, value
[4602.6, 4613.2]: 0.673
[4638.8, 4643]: 0.665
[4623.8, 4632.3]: 0.674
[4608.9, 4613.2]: 0.676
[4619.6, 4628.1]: 0.679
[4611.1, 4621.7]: 0.682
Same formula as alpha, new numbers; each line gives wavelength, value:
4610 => 0.709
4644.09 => 0.7128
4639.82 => 0.6363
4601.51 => 0.6574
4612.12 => 0.6463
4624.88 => 0.6555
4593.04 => 0.6346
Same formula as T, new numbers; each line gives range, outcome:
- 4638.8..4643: 0.6363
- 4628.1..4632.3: 0.6811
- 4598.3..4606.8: 0.6574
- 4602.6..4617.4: 0.6463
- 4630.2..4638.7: 0.6456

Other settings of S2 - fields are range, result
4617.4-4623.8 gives 0.69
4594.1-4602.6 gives 0.671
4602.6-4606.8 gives 0.678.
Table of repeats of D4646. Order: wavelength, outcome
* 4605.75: 0.6726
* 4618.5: 0.6814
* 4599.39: 0.6735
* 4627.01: 0.6725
